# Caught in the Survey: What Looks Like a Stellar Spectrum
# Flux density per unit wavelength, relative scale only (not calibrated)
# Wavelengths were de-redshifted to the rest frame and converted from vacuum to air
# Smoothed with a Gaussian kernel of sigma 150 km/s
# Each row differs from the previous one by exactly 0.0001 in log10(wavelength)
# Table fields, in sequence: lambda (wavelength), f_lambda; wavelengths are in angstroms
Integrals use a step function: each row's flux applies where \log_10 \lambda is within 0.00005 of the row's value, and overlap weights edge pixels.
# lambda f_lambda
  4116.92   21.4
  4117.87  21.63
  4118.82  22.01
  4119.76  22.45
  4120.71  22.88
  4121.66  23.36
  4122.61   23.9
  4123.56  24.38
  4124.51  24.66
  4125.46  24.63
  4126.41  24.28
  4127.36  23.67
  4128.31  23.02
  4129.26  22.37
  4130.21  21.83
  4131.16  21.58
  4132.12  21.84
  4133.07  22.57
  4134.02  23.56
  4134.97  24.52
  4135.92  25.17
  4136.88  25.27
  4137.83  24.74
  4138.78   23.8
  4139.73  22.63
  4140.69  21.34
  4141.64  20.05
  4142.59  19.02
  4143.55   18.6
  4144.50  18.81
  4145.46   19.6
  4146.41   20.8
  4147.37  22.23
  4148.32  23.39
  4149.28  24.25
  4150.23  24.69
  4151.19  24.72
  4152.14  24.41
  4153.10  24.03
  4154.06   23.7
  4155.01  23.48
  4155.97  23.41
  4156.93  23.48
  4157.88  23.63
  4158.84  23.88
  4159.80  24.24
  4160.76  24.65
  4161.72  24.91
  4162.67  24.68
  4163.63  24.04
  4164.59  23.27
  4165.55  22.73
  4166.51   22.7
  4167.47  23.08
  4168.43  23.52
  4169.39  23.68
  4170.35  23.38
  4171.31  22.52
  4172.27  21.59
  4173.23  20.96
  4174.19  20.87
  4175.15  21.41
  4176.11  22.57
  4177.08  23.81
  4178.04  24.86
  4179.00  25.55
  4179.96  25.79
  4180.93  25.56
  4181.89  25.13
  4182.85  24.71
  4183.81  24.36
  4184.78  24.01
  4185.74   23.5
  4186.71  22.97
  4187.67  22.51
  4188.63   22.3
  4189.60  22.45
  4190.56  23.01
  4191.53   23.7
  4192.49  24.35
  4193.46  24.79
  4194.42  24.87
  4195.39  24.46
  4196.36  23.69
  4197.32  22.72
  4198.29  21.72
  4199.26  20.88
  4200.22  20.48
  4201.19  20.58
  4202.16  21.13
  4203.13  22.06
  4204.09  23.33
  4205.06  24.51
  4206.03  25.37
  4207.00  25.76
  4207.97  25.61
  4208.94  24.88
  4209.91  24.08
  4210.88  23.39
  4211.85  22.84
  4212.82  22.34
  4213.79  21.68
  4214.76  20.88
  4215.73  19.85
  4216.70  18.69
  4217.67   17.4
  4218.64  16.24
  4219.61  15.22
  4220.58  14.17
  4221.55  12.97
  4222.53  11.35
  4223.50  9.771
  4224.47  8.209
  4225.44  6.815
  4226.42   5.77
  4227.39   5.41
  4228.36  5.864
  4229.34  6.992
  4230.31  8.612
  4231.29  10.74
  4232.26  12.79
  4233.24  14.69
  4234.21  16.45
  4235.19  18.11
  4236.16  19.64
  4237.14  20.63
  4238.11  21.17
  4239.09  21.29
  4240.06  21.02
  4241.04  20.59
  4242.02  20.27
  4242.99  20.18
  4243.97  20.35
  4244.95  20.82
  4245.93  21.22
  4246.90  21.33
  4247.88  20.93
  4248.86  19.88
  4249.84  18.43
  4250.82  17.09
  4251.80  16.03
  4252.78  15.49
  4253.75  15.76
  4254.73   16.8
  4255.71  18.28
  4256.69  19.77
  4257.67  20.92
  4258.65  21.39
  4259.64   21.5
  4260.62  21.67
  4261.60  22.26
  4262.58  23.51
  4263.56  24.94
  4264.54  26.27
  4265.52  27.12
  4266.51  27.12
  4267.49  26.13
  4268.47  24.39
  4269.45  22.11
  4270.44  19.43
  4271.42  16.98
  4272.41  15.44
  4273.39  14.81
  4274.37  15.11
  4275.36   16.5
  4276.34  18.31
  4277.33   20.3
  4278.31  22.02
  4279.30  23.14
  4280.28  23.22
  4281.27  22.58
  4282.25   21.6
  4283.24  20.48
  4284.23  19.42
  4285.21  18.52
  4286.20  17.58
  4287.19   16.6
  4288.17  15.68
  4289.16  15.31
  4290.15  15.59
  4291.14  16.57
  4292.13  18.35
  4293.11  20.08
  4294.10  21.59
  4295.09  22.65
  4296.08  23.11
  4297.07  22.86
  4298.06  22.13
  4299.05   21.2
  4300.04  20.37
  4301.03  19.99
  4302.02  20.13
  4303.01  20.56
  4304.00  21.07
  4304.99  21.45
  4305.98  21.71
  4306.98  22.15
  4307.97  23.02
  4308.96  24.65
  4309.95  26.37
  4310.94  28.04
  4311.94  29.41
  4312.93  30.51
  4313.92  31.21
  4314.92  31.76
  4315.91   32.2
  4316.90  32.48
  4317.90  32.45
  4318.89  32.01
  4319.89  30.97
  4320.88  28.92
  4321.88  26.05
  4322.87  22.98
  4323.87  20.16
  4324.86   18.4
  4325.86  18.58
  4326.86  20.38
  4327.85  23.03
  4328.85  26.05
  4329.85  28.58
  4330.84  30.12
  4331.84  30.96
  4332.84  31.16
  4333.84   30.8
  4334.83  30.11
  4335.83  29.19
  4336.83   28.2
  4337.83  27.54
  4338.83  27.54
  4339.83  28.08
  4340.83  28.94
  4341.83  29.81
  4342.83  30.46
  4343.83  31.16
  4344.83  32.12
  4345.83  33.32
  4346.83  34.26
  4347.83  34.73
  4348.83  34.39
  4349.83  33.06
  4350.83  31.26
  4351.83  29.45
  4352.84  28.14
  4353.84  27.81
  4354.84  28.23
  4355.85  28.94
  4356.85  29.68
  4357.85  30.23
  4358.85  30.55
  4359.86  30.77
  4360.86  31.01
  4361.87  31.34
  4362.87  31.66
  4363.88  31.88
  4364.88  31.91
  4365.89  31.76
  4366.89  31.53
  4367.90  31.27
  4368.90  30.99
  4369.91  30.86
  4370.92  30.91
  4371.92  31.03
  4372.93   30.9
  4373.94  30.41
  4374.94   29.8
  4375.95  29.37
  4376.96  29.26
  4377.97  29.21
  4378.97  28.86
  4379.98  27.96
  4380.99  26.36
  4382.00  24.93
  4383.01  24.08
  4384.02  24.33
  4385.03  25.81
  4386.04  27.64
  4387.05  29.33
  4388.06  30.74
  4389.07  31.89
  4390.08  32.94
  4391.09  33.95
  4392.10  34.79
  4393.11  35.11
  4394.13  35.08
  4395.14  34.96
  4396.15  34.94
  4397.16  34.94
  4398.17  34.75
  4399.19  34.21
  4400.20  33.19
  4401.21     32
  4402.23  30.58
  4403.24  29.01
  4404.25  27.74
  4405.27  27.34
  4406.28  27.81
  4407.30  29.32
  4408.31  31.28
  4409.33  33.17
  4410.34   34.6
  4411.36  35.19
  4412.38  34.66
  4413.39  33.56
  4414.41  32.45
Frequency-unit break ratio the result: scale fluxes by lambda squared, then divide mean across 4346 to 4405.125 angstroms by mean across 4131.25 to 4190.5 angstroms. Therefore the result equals 1.5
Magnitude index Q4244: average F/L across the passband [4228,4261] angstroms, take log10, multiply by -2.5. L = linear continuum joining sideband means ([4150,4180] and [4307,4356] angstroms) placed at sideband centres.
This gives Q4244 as 0.41 mag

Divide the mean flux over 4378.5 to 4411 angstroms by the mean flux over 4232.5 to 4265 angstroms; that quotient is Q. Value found 1.5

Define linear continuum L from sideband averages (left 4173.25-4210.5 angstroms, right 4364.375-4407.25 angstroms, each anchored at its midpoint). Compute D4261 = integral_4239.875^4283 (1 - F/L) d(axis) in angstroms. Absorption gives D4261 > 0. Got 9.14 angstroms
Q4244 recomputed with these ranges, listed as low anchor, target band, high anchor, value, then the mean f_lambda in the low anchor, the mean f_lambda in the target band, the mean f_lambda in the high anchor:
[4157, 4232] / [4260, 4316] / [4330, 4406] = 0.19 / 20.7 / 21.8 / 30.6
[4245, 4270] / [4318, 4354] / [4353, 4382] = -0.04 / 21.2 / 28.6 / 30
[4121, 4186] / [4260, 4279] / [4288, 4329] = 0.11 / 23.3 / 21.3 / 23.7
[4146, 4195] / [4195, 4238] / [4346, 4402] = 0.38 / 23.6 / 17.7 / 30.9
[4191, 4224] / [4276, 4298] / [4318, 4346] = 0.26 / 21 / 19.9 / 27.7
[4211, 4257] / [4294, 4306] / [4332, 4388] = 0.10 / 16.4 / 21.4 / 29.9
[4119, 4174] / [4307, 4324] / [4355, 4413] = 0.01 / 23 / 28.4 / 30.8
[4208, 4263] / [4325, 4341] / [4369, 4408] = -0.06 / 17.5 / 27.2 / 30.4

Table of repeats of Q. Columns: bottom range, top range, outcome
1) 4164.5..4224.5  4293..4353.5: 1.23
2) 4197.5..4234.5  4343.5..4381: 1.80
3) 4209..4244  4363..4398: 1.91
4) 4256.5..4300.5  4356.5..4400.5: 1.50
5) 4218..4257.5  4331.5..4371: 1.95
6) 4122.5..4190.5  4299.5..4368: 1.22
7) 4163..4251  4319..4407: 1.47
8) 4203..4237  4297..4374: 1.70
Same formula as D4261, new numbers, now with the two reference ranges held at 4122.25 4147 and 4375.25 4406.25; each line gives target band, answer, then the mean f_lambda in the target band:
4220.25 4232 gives 7.6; 8.89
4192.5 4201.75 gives 0.6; 22.7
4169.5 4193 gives 0.6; 23.4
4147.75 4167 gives -0.5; 23.9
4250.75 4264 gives 3.3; 19.7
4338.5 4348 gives -0.6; 31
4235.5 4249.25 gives 2.8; 20.6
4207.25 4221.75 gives 2.8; 20.3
